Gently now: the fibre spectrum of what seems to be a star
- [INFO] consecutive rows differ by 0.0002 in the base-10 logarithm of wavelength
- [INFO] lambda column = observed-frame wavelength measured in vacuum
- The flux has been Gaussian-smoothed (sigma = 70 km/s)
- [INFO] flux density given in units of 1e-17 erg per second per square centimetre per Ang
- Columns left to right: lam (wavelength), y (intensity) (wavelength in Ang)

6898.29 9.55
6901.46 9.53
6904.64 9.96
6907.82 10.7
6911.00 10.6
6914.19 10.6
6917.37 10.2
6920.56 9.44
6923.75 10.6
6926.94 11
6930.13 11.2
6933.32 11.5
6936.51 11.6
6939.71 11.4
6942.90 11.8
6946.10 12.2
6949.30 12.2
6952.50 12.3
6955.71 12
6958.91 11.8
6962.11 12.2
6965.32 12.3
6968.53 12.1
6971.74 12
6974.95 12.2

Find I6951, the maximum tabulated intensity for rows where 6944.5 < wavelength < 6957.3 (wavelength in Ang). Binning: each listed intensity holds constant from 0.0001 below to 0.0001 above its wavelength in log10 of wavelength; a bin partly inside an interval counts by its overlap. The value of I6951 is 12.3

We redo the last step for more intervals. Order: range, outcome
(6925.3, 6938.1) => 11.6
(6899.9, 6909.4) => 10.7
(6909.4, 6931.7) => 11.2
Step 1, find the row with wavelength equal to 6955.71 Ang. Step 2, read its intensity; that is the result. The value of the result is 12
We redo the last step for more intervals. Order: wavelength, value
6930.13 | 11.2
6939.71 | 11.4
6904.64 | 9.96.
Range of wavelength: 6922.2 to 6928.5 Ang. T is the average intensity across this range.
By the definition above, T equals 10.8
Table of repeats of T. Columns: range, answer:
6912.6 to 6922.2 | 10.1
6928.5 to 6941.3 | 11.4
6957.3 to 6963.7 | 12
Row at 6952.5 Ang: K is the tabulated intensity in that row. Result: 12.3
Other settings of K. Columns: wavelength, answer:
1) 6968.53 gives 12.1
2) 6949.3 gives 12.2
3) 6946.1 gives 12.2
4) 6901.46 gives 9.53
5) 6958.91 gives 11.8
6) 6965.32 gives 12.3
